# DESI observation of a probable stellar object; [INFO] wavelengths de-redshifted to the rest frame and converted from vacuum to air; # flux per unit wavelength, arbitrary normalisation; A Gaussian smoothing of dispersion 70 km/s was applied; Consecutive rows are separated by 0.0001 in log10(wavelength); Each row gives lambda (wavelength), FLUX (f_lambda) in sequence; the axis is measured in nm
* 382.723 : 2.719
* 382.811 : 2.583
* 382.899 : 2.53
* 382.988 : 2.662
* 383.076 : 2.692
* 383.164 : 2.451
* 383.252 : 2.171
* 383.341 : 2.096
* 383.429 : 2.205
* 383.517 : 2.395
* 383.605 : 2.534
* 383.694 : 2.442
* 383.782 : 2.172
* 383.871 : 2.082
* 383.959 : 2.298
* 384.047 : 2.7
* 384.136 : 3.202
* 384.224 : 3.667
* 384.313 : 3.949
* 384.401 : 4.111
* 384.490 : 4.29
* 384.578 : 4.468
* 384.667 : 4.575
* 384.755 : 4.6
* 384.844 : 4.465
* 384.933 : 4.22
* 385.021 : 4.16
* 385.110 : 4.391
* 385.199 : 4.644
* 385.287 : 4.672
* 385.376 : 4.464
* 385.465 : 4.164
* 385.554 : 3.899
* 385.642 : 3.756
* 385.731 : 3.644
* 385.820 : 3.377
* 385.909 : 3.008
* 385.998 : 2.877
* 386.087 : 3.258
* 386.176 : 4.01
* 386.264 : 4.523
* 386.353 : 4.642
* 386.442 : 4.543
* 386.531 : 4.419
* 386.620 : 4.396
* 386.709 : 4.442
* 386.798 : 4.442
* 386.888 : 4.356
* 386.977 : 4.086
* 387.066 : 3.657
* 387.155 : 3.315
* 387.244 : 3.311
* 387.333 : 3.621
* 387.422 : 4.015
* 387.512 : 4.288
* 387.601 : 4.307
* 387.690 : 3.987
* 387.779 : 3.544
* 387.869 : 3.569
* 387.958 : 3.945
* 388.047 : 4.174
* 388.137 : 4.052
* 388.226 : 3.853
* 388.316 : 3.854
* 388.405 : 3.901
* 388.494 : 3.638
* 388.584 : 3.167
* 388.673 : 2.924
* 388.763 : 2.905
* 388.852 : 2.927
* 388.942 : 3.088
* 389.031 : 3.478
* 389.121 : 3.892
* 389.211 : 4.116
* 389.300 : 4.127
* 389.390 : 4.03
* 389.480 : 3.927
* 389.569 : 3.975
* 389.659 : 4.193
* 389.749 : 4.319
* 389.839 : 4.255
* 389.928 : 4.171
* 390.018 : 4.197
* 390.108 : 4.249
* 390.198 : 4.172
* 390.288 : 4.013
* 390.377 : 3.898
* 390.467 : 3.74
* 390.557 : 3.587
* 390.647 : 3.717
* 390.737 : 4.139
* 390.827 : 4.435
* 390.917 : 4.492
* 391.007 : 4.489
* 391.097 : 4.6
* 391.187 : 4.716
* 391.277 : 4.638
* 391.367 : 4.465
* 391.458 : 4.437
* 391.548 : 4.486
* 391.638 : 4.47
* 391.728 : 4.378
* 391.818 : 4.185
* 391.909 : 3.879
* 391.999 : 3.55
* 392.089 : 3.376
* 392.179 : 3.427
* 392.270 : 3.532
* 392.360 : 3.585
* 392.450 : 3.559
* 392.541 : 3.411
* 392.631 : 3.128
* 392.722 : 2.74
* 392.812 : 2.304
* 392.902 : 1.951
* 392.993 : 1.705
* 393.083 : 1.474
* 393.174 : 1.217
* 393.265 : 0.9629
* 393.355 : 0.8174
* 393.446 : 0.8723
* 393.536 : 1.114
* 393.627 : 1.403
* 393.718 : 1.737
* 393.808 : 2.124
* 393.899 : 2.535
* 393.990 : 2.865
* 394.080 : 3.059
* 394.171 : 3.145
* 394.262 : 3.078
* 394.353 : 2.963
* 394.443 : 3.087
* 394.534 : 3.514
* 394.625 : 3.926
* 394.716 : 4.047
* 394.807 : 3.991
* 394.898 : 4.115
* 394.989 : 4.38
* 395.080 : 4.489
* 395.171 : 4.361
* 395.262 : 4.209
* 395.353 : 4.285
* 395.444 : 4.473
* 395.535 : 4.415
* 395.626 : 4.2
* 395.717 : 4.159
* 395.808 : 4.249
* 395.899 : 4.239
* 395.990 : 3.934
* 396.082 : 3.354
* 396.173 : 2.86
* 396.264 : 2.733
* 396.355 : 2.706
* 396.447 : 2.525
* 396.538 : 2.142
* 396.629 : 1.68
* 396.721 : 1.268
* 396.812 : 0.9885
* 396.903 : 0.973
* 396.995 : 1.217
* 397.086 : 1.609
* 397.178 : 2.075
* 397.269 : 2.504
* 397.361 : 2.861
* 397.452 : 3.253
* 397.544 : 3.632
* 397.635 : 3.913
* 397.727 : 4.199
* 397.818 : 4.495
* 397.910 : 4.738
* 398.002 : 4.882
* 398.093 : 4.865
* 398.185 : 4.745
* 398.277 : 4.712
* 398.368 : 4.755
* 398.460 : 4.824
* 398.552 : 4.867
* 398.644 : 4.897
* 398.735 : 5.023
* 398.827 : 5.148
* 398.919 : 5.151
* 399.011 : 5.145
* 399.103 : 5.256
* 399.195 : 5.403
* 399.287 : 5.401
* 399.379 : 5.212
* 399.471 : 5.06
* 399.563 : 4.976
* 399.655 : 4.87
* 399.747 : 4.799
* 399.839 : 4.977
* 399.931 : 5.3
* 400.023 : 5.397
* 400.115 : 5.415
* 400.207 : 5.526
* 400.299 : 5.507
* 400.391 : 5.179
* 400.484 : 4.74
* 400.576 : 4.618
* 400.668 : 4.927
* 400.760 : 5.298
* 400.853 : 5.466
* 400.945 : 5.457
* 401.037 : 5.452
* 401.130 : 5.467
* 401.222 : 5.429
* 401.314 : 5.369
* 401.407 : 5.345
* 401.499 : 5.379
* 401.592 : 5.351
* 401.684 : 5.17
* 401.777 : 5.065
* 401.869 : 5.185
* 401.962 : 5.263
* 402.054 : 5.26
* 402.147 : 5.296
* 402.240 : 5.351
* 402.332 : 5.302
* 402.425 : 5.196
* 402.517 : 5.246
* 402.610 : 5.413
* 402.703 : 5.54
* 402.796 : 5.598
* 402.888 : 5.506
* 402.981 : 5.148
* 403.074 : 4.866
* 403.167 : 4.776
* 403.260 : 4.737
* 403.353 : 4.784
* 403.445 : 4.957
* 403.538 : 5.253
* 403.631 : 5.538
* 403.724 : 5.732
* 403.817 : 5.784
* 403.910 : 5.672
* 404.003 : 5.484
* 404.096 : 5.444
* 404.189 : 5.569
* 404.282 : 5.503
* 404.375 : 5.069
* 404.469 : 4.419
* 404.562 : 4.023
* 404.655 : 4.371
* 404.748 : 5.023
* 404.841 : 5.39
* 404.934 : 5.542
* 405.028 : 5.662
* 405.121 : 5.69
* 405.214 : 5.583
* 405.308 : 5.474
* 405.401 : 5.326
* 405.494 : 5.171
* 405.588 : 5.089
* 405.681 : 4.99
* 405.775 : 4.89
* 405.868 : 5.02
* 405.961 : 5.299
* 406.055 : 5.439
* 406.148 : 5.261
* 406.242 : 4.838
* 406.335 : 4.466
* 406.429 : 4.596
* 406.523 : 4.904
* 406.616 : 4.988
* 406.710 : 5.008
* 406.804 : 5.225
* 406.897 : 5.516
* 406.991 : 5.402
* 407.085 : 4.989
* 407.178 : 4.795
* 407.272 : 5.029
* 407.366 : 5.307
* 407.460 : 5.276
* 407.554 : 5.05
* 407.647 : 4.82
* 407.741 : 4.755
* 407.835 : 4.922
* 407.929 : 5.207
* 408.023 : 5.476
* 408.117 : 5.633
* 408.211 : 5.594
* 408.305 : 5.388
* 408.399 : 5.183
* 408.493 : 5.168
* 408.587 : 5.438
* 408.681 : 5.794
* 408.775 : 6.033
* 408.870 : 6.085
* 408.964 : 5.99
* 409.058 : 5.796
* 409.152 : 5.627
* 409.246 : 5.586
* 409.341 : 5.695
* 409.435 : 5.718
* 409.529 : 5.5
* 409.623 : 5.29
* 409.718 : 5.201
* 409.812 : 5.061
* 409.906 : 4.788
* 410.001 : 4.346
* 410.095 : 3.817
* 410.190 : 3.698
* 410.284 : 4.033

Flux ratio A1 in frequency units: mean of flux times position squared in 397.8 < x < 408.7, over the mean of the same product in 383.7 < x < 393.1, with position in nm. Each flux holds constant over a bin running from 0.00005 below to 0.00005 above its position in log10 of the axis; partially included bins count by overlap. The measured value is 1.5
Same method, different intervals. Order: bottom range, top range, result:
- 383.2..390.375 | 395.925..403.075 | 1.28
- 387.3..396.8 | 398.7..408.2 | 1.58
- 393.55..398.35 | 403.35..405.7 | 1.66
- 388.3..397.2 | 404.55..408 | 1.64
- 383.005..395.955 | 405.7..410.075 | 1.60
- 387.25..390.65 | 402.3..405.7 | 1.48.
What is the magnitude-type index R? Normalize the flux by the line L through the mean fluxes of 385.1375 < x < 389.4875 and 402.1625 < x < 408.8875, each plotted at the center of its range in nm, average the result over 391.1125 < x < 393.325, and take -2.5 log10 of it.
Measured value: 0.26 mag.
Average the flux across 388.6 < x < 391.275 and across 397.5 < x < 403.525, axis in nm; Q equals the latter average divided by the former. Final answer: 1.3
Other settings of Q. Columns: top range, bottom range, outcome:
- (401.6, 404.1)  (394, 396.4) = 1.41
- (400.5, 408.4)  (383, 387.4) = 1.43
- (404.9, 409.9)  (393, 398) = 1.79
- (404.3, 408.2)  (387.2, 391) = 1.32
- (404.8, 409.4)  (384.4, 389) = 1.34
